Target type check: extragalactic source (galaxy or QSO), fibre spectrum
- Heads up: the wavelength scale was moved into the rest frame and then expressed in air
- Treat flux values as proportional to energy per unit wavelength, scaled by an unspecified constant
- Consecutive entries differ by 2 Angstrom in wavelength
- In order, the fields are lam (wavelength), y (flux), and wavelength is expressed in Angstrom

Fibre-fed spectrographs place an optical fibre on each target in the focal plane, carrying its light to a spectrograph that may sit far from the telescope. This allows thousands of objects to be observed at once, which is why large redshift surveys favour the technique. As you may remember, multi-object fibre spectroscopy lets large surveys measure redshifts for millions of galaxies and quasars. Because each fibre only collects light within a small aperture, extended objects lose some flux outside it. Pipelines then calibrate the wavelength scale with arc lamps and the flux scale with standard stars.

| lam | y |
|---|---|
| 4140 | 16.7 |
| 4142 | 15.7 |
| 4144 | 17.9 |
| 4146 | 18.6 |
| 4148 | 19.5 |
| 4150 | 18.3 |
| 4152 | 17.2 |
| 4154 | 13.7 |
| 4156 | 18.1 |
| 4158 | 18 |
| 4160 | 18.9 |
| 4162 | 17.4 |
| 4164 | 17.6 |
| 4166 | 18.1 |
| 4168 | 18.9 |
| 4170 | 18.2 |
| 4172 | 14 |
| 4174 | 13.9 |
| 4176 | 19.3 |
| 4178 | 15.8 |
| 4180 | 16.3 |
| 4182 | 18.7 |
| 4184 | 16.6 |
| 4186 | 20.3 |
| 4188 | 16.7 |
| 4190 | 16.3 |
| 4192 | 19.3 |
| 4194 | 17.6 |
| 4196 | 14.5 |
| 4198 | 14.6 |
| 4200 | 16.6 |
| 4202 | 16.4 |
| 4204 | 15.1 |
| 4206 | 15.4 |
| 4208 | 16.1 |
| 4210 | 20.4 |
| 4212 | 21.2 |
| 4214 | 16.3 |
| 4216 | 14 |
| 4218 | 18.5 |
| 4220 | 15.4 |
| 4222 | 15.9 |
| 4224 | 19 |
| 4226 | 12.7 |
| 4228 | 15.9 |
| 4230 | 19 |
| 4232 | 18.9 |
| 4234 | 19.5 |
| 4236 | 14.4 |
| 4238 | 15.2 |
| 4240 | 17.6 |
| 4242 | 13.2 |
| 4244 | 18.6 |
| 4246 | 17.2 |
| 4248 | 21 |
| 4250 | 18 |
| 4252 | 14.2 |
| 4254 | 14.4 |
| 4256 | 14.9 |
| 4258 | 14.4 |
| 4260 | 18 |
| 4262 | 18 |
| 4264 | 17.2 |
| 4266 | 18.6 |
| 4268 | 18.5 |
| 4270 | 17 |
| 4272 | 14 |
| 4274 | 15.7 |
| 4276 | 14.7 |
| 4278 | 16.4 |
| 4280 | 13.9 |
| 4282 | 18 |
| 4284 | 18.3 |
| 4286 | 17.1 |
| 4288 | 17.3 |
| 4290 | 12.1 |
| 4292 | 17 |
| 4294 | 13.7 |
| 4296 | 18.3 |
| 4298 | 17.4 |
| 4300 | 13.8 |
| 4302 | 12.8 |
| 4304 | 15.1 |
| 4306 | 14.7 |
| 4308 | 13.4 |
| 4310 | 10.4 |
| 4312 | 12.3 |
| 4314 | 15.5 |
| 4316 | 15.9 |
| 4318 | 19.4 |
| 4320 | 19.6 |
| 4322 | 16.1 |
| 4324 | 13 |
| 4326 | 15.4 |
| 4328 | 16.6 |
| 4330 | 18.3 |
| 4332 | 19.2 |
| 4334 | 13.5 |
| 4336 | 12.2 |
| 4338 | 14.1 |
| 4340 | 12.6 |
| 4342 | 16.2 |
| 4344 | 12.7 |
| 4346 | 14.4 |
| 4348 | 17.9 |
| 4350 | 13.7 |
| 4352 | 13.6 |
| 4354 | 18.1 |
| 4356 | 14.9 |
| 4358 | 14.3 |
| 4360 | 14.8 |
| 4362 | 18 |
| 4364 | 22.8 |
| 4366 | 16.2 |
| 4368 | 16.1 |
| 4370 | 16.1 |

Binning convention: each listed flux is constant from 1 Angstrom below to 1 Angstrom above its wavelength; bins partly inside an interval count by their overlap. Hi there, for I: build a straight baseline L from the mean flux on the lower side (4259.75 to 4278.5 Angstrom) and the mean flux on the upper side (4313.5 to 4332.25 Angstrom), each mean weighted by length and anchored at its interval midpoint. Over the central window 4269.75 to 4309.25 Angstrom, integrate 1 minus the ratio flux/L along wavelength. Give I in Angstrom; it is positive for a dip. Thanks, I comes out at 3.1 Angstrom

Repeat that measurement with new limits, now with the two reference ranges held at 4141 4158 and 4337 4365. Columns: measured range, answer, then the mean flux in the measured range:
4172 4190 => 0.2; 17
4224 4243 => 0.3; 16.4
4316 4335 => -1.1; 16.7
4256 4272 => -0.6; 17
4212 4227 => 0.4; 16.3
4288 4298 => 0.3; 15.7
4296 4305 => 0.5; 15.2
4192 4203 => 0.5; 16.2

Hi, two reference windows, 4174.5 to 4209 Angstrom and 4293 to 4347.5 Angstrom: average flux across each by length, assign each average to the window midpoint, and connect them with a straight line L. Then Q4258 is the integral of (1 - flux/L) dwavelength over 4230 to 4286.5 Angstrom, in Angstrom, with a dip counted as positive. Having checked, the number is -2.9 Angstrom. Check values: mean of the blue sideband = 16.8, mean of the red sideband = 15.1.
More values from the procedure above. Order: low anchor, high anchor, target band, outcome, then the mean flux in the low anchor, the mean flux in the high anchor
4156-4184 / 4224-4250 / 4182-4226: 0.72 Angstrom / 17.3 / 17.1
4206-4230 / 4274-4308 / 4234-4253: -0.37 Angstrom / 16.9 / 15.6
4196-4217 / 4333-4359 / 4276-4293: -0.88 Angstrom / 16.5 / 14.5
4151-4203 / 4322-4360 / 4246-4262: -0.45 Angstrom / 17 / 15.1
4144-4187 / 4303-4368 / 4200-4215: -0.20 Angstrom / 17.5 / 15.5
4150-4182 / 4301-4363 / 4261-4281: -0.68 Angstrom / 17.1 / 15.1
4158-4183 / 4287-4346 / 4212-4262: -1.03 Angstrom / 17.3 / 15.1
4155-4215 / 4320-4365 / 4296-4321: 1.30 Angstrom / 17.2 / 15.7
